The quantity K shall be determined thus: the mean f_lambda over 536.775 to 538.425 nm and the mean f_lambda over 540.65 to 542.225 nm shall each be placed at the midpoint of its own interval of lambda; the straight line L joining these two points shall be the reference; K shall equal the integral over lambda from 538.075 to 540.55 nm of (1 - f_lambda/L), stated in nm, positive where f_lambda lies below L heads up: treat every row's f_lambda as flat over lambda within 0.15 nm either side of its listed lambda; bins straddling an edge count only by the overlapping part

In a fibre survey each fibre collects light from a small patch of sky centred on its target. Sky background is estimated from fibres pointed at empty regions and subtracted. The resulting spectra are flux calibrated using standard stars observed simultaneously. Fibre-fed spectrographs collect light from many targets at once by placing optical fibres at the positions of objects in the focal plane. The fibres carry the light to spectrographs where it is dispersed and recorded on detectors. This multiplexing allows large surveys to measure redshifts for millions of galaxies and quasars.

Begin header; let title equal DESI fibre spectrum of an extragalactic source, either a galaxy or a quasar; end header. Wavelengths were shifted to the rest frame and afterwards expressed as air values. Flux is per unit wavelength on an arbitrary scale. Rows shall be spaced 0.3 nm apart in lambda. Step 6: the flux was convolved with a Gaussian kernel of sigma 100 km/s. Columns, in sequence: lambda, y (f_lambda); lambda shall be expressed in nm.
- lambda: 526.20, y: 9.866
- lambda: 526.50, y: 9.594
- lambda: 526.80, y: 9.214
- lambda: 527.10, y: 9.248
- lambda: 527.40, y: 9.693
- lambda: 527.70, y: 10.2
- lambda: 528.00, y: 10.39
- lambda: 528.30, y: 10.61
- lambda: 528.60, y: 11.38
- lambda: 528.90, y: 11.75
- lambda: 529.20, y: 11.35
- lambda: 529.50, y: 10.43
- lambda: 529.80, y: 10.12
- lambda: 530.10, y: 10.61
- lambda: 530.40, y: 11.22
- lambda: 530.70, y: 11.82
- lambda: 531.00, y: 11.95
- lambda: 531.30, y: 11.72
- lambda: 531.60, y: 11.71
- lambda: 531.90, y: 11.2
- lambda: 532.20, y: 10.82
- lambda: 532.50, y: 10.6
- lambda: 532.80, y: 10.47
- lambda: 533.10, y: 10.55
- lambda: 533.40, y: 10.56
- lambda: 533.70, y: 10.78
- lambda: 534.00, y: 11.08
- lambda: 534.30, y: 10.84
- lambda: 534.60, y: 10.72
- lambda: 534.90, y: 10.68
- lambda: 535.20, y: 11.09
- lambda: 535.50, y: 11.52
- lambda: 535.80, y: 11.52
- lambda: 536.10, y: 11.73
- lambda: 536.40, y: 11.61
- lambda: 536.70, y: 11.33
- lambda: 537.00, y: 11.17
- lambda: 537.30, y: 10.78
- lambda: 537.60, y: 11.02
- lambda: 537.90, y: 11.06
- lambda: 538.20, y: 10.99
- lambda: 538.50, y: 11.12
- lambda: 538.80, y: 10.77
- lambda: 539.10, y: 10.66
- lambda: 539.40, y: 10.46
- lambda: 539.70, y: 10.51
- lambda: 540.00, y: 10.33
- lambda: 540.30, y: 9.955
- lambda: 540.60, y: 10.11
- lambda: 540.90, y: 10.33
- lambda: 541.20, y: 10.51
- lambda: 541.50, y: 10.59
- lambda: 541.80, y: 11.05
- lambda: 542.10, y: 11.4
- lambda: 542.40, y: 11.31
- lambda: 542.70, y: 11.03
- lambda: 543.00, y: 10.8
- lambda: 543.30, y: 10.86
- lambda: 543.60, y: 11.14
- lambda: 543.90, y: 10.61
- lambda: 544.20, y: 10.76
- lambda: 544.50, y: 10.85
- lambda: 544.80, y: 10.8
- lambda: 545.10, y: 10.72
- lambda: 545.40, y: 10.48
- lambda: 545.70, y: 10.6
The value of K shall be 0.07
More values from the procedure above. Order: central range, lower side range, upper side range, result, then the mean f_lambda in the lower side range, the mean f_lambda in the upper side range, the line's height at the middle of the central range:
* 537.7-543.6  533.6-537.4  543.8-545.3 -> 0.10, 11.2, 10.7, 10.9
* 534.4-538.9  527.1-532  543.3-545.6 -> -0.11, 11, 10.8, 10.9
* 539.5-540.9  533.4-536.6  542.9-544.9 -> 0.09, 11.1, 10.8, 11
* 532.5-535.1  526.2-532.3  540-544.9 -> 0.01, 10.7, 10.7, 10.7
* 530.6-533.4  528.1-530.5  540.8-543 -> -0.06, 10.9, 10.9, 10.9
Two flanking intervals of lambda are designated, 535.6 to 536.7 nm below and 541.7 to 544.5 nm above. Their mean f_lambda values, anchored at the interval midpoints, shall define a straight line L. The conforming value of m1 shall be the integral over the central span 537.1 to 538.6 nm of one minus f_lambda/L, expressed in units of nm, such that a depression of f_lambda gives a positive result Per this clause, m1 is 0.06 nm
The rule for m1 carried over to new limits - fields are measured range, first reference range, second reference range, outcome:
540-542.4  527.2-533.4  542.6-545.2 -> 0.06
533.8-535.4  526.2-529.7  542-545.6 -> -0.05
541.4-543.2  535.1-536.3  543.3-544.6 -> -0.01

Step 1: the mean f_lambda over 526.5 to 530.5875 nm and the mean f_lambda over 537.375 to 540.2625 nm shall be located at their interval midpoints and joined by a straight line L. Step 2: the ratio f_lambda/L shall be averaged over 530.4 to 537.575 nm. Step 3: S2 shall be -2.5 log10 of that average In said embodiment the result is -0.05 mag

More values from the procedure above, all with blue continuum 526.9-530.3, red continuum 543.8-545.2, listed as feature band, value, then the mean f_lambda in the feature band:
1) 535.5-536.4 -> -0.10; 11.6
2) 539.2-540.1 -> 0.02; 10.5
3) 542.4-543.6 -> -0.02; 11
